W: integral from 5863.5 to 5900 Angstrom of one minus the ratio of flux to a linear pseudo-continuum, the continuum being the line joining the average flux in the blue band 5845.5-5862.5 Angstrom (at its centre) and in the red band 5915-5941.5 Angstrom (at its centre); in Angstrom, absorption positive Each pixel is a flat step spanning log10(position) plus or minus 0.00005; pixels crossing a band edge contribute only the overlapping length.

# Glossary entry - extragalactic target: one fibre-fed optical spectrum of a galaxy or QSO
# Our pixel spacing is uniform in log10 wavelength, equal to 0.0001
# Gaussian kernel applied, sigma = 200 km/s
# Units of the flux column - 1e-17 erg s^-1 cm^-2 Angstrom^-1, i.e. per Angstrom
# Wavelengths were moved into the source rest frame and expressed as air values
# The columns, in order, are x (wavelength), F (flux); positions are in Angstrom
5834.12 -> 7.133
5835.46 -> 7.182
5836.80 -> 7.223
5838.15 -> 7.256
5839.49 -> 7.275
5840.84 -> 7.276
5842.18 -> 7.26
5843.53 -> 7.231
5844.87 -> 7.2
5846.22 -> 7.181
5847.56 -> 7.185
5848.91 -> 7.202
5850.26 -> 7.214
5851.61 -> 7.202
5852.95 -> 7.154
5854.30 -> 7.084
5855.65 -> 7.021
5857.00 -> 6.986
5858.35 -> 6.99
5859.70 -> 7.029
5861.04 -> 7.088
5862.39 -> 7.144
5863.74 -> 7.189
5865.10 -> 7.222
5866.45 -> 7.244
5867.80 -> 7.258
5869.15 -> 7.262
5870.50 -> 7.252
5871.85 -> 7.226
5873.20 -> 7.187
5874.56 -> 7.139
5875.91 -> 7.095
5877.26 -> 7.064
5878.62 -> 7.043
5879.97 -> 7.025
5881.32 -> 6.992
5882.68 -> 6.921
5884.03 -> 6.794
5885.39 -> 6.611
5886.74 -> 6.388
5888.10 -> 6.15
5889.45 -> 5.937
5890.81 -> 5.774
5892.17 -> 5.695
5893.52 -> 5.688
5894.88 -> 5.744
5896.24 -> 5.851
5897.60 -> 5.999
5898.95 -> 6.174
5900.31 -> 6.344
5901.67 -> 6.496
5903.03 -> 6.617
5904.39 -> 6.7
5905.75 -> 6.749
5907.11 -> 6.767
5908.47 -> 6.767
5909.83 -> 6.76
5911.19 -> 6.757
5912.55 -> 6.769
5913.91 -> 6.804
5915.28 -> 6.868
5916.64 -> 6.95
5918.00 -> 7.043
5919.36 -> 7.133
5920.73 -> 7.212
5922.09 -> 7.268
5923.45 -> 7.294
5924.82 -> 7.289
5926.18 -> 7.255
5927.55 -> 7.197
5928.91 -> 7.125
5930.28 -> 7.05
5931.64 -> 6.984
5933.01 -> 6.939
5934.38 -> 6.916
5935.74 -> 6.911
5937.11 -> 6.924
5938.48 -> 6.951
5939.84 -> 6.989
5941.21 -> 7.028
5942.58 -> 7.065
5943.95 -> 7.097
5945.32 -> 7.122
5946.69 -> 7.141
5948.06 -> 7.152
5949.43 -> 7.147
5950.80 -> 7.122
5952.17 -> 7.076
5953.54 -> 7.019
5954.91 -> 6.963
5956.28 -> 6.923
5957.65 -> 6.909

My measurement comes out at 2.3 Angstrom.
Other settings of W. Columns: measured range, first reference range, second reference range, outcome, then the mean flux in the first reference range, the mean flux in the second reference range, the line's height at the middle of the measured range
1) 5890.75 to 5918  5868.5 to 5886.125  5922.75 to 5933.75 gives 2.50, 7.05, 7.14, 7.09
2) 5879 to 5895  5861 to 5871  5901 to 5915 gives 1.44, 7.21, 6.72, 6.97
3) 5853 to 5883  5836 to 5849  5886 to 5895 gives -2.68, 7.23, 5.93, 6.54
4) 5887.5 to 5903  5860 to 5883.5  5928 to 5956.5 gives 2.38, 7.14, 7.03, 7.1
